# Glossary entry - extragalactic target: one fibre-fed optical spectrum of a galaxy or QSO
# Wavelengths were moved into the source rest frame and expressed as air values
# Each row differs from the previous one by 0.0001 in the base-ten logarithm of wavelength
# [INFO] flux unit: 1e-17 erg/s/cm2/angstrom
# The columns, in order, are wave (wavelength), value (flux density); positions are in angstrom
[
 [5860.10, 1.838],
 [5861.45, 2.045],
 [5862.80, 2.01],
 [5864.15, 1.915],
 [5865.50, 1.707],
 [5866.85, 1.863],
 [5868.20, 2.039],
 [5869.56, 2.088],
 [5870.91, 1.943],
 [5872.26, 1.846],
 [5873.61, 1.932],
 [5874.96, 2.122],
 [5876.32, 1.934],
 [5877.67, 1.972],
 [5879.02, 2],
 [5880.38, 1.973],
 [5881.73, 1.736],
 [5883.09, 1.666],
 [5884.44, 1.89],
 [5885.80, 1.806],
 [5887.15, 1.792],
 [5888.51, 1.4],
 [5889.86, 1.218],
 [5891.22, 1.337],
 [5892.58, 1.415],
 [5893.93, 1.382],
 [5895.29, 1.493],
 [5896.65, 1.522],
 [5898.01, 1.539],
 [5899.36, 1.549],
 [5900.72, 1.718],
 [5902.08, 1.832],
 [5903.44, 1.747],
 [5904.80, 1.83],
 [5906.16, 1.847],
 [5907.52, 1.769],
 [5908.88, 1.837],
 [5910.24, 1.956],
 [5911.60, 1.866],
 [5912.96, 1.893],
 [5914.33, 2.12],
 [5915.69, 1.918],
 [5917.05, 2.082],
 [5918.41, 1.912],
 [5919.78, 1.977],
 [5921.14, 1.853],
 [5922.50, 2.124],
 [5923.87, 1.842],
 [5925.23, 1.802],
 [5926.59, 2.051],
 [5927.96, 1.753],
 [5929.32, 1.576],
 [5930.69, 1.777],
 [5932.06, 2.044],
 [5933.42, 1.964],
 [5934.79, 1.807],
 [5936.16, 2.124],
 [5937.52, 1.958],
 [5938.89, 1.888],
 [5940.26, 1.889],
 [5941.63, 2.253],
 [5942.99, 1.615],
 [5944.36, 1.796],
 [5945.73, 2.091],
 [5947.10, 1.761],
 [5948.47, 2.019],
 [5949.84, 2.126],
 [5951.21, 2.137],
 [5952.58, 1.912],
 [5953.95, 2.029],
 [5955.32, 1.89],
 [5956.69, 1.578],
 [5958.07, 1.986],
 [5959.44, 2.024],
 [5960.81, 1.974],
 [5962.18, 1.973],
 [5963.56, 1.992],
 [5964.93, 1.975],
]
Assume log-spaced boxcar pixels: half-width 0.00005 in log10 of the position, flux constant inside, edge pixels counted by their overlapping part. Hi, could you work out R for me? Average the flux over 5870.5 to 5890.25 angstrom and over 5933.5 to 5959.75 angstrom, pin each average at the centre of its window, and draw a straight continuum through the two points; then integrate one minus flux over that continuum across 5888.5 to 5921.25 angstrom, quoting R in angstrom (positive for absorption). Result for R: 2.5 angstrom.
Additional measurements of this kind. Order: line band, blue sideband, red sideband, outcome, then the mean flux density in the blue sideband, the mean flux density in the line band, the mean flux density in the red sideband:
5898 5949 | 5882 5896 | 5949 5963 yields -3.62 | 1.55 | 1.88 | 1.96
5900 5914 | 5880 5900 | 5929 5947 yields -1.17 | 1.58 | 1.83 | 1.91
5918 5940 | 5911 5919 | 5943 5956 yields 0.66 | 1.97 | 1.9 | 1.95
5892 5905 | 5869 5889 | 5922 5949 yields 2.00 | 1.88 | 1.6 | 1.9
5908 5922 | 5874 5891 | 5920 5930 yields -0.73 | 1.78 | 1.94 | 1.86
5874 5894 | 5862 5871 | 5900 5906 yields 1.55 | 1.94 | 1.72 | 1.78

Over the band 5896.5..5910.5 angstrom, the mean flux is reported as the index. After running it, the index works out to 1.74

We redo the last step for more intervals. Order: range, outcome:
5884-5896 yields 1.52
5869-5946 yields 1.82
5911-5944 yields 1.92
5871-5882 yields 1.95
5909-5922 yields 1.95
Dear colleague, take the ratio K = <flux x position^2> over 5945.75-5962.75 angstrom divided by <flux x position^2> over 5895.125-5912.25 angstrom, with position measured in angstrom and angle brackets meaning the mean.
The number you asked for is 1.14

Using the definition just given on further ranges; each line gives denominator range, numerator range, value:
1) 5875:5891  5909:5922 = 1.12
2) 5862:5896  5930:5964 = 1.12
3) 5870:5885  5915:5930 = 1.01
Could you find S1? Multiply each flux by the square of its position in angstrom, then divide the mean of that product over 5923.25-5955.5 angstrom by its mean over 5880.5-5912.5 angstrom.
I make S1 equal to 1.17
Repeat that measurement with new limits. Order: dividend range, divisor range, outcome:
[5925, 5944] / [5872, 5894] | 1.11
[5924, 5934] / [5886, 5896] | 1.29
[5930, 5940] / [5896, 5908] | 1.15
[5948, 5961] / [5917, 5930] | 1.05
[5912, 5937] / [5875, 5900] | 1.17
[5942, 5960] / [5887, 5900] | 1.35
